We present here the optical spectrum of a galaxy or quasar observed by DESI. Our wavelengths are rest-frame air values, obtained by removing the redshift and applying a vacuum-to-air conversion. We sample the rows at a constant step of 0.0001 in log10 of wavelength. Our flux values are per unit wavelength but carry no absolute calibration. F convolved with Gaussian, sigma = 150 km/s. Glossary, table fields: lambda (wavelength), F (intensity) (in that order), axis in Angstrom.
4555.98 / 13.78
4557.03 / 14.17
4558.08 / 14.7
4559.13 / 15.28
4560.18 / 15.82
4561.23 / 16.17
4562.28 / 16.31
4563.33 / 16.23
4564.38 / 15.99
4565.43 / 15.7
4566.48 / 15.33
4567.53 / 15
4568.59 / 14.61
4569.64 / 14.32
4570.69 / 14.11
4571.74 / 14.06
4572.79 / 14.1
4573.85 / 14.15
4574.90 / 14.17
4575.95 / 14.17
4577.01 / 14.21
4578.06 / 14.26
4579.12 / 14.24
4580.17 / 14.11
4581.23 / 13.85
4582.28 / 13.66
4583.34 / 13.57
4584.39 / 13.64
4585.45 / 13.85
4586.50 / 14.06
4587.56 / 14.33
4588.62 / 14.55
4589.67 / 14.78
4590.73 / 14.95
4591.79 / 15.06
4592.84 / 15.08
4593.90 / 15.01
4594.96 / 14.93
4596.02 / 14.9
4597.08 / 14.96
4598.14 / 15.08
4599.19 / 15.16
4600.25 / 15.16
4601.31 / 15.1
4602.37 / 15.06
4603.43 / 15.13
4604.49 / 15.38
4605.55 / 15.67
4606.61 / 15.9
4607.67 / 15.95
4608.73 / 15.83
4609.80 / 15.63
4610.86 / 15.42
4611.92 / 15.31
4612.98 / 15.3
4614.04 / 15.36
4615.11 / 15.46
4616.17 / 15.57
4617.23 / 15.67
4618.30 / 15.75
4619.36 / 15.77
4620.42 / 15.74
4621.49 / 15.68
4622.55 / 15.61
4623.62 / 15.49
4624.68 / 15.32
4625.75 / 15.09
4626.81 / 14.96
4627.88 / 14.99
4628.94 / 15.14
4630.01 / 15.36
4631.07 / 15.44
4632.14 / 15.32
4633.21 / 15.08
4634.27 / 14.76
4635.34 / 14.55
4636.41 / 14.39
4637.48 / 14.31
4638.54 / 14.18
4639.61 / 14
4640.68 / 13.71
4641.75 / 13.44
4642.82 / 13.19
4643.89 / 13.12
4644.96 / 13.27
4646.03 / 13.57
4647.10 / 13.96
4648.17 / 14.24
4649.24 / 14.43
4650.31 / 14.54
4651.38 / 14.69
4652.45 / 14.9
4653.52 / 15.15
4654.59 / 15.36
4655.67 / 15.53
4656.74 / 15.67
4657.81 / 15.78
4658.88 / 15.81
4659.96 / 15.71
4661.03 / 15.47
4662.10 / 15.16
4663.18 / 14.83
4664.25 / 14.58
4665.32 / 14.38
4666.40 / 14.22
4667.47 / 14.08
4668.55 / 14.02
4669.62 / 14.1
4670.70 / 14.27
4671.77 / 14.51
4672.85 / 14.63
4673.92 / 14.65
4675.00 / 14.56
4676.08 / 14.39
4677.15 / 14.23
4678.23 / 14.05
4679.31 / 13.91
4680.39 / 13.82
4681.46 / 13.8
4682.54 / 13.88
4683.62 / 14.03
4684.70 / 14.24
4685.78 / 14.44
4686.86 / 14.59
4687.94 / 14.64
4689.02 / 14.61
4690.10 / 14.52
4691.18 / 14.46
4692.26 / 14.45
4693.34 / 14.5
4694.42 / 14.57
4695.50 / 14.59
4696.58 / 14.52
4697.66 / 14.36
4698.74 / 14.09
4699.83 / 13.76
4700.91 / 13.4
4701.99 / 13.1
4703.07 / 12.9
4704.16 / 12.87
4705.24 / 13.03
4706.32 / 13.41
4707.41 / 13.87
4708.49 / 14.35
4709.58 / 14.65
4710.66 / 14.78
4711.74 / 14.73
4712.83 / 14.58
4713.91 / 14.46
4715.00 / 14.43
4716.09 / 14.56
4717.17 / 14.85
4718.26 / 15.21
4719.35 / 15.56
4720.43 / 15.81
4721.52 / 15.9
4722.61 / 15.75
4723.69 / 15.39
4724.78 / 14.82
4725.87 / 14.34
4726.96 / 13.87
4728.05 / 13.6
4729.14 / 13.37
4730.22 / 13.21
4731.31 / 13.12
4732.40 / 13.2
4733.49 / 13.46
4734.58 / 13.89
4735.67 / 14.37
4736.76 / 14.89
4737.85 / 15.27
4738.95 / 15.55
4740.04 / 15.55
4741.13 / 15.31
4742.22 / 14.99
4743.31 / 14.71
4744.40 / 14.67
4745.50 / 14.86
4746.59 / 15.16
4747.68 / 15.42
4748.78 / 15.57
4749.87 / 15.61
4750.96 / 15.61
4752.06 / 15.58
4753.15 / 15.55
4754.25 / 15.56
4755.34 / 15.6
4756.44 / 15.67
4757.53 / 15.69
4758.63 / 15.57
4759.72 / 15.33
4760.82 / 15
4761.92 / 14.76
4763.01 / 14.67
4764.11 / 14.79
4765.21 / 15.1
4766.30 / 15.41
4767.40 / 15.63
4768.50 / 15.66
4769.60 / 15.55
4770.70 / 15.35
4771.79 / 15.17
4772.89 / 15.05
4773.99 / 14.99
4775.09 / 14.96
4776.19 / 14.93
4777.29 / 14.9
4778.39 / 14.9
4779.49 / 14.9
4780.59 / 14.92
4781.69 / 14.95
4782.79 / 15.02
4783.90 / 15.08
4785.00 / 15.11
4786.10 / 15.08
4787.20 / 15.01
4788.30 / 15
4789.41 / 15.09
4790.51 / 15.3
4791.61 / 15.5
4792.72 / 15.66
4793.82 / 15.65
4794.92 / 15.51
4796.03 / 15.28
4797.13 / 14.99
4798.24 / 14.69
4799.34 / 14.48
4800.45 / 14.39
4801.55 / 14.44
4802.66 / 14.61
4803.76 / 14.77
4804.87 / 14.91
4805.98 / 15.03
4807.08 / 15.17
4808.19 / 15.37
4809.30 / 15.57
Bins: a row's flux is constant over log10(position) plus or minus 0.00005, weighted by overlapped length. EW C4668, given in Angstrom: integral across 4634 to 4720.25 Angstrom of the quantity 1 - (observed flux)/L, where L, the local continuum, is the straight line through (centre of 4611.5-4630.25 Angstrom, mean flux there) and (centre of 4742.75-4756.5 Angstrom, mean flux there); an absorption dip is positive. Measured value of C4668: 5.7 Angstrom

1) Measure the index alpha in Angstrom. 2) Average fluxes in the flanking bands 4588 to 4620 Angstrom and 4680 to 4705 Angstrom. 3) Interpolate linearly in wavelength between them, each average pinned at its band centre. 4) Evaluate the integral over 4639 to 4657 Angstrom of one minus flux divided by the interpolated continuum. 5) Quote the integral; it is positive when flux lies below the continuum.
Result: 0.5 Angstrom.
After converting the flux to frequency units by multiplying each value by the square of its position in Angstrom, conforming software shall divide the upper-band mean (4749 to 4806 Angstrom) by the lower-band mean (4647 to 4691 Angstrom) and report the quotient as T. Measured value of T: 1.1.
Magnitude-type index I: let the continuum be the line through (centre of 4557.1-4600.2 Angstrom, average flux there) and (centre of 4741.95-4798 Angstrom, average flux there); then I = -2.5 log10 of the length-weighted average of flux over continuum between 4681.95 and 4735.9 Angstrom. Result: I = 0.06 mag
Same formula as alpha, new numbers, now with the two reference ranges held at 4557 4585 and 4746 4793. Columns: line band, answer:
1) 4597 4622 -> -1.2 Angstrom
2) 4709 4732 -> 0.7 Angstrom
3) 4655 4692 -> 1.0 Angstrom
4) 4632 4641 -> 0.2 Angstrom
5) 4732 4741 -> 0.3 Angstrom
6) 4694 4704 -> 0.8 Angstrom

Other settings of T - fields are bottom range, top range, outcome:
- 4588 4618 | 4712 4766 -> 1.03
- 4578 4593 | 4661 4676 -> 1.05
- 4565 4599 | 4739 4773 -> 1.14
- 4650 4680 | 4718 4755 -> 1.04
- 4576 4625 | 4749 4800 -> 1.09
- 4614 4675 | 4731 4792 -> 1.07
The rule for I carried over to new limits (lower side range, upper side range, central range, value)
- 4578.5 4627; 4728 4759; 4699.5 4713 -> 0.09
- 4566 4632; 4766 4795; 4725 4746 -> 0.06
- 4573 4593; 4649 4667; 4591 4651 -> -0.02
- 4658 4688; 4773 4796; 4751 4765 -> -0.02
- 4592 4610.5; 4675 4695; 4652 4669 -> -0.03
